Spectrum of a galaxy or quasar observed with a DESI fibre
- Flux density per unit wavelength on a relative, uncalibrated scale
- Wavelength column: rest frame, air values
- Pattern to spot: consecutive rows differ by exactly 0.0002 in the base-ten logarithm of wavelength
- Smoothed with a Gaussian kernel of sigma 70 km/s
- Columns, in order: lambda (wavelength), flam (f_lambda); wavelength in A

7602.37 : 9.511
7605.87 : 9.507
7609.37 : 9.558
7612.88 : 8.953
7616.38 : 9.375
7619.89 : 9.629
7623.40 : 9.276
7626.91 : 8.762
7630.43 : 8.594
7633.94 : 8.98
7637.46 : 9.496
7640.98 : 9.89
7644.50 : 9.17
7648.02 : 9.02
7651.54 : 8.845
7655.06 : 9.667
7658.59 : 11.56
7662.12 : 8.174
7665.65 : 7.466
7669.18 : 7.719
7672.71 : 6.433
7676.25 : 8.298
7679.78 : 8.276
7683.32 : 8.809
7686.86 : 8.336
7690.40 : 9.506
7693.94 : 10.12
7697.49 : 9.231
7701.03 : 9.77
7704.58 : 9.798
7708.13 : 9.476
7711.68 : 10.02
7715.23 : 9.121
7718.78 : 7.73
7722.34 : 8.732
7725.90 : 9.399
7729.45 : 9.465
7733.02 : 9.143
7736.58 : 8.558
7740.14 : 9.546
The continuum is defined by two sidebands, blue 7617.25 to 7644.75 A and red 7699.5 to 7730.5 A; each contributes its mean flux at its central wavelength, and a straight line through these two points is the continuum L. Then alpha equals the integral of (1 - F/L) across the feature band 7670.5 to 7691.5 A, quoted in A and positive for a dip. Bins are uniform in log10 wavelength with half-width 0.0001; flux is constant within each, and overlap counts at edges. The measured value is 2.3 A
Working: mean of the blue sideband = 9.23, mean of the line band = 8.23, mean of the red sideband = 9.27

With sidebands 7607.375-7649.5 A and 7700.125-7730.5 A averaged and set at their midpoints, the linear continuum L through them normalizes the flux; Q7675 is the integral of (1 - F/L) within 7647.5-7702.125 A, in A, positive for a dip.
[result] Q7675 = 2.6 A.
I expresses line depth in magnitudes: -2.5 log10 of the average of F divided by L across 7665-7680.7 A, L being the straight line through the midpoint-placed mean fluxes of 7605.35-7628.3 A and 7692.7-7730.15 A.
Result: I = 0.22 mag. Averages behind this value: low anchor 9.29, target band 7.62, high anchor 9.34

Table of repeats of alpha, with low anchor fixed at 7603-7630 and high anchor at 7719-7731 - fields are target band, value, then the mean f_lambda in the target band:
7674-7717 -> -0.6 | 9.2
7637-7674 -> 1.3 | 8.87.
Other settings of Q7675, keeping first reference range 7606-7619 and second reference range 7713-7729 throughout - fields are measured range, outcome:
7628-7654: 0.2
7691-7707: -1.4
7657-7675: 1.7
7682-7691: 0.2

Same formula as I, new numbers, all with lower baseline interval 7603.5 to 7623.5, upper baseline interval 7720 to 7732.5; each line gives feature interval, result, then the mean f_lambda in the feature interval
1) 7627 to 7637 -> 0.058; 8.87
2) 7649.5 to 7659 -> -0.055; 9.78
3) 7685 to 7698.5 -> -0.011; 9.3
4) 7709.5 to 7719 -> -0.004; 9.19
